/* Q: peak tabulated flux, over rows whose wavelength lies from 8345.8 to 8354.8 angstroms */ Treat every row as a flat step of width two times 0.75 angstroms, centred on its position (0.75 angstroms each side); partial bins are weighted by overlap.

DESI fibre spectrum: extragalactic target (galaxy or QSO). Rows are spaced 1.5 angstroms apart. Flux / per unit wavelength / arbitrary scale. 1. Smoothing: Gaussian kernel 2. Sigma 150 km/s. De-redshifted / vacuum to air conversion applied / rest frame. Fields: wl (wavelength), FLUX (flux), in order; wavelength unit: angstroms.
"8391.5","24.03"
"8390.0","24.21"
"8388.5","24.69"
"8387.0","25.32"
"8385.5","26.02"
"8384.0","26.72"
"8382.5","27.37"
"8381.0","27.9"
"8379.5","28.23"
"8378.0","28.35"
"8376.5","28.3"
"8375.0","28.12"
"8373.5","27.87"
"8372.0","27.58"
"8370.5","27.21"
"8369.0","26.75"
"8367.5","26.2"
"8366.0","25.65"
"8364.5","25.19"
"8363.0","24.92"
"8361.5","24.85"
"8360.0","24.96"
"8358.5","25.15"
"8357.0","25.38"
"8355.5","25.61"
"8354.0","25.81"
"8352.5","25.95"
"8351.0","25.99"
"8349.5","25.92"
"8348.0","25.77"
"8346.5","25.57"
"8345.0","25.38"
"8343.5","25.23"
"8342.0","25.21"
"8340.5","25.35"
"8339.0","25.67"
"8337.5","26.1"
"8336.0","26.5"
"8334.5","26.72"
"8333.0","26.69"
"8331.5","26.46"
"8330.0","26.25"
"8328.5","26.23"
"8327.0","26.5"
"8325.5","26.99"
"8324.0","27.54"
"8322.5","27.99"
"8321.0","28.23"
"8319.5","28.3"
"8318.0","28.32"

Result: 25.99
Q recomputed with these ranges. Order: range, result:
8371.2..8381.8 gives 28.35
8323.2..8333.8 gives 27.54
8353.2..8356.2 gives 25.81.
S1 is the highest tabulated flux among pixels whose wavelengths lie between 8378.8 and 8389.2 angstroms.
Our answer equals 28.23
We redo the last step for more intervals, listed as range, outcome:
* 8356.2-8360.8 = 25.38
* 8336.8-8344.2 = 26.1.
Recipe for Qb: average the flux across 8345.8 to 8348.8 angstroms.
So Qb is 25.7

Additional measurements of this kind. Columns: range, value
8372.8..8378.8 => 28.2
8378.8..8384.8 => 27.5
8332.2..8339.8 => 26.3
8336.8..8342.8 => 25.6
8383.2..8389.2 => 25.7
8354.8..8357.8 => 25.5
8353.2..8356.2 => 25.7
